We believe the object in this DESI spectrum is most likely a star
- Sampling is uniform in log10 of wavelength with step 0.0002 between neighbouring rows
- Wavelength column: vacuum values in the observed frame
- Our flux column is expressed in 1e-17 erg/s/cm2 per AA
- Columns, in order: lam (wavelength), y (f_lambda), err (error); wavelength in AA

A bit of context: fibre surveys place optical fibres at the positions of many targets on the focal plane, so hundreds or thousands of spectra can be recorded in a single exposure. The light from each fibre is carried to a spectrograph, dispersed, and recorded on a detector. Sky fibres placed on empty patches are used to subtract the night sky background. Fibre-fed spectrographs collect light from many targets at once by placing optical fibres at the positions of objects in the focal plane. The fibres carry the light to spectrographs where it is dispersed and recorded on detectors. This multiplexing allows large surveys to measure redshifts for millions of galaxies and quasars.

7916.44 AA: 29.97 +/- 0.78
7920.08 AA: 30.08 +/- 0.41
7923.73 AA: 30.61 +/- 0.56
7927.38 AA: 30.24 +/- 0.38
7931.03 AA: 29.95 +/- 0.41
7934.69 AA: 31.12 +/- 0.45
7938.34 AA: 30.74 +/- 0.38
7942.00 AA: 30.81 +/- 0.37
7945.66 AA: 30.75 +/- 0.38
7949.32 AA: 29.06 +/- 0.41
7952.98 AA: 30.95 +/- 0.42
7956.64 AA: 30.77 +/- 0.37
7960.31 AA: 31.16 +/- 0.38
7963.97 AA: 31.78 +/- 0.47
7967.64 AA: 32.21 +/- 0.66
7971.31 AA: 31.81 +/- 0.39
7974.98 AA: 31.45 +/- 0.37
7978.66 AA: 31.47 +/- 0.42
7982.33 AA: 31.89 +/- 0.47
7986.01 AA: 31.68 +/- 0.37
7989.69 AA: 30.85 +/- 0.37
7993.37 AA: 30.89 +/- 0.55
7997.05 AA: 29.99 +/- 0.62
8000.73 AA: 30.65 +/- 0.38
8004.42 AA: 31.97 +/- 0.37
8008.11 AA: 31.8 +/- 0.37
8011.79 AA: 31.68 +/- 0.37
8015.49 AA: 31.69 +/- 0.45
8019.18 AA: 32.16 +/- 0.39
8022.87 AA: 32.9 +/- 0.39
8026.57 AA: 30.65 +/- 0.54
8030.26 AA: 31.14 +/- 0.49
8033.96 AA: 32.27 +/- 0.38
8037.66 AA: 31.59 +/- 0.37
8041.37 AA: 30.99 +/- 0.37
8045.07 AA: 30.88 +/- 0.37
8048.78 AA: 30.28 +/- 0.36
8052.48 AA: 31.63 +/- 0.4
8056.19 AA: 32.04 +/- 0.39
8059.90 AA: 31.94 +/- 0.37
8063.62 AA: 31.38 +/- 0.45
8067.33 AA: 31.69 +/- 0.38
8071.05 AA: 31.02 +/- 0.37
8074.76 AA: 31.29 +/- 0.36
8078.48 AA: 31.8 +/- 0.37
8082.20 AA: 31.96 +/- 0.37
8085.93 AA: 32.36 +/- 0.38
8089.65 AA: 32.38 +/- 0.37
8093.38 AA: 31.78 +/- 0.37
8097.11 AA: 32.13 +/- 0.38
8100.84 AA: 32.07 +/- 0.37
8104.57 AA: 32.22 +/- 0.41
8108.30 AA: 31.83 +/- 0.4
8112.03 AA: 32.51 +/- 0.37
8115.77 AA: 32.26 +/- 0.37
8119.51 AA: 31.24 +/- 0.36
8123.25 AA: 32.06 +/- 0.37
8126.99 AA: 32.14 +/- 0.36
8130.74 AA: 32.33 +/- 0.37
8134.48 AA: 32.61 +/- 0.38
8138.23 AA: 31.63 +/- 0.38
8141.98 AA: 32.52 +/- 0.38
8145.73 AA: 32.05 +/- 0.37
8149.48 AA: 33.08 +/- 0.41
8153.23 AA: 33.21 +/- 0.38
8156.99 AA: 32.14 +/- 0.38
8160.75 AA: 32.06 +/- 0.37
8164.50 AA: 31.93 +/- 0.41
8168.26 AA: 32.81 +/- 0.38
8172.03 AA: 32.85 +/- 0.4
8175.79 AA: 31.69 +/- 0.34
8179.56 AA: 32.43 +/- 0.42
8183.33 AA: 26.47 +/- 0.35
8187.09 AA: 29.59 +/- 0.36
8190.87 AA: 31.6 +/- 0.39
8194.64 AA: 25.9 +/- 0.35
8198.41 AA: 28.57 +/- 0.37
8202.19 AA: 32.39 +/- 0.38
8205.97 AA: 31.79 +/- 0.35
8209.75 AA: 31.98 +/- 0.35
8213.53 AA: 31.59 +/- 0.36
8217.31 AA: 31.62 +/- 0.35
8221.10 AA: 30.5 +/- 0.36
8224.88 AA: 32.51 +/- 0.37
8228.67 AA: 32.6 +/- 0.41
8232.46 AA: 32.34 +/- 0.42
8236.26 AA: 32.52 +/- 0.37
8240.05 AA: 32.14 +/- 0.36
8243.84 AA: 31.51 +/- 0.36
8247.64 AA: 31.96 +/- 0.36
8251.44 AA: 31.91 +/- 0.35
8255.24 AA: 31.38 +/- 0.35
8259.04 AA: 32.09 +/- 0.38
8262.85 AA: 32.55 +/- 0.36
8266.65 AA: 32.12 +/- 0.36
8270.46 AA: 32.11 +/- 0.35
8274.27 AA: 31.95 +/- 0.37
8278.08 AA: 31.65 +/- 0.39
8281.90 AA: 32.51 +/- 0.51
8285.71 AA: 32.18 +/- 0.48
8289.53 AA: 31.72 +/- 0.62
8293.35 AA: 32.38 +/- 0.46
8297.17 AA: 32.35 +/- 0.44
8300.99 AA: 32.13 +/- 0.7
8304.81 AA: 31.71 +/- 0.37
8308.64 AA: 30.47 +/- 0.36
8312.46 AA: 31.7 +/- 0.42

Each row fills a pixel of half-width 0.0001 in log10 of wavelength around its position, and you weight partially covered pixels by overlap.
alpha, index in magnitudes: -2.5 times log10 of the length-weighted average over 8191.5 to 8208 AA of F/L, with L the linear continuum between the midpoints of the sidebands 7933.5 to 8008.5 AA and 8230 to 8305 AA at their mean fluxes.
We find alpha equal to 0.07 mag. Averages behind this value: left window 31.1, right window 32.1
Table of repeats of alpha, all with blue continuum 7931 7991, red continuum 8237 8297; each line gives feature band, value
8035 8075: 0.001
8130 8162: -0.025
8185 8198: 0.102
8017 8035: -0.017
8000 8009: -0.009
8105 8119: -0.019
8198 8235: 0.006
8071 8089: -0.012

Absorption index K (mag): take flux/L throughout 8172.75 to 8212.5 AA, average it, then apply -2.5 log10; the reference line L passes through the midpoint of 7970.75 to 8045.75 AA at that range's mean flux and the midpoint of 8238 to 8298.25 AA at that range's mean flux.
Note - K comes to 0.053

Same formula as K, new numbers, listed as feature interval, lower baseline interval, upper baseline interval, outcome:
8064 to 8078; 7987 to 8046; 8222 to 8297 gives 0.01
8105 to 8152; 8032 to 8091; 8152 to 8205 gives -0.03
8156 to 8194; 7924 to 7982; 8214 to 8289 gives 0.02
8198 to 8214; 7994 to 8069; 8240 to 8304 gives 0.01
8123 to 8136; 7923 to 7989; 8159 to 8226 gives -0.04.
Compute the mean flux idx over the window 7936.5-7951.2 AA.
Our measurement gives 30.3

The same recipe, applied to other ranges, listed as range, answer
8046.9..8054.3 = 31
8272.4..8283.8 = 32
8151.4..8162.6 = 32.4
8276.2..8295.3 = 32.1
